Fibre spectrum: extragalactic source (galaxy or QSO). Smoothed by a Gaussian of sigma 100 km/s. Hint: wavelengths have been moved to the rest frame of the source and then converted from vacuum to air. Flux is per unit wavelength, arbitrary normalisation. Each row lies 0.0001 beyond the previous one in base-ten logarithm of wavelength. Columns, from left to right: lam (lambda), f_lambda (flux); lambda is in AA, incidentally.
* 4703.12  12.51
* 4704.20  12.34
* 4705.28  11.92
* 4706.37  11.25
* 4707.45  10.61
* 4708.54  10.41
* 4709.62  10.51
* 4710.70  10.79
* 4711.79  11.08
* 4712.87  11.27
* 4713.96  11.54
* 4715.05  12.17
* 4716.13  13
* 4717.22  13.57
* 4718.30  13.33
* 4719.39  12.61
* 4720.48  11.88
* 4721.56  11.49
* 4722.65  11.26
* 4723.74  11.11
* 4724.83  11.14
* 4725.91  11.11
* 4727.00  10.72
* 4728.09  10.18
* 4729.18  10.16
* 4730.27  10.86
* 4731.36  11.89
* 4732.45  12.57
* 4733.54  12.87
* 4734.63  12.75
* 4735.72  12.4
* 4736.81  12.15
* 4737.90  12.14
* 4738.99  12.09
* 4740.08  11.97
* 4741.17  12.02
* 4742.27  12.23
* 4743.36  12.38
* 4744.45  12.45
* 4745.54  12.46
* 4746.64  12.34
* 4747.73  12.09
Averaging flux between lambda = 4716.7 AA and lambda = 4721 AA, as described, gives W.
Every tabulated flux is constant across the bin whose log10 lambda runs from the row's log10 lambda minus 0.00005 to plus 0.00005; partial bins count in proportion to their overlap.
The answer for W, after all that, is 12.8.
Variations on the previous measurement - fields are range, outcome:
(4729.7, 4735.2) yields 12.2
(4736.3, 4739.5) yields 12.1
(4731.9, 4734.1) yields 12.7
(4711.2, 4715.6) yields 11.5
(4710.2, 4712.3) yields 10.9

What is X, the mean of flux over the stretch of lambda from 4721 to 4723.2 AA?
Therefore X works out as 11.4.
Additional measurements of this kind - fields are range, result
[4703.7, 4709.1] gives 11.3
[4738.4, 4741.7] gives 12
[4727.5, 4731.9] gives 10.8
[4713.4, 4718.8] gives 12.7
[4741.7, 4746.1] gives 12.4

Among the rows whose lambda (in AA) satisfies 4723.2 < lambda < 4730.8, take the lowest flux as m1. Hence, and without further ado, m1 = 10.16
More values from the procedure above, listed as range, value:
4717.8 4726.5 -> 11.11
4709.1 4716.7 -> 10.51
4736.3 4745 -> 11.97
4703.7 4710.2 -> 10.41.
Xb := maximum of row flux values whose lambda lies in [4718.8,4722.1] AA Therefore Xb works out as 12.61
